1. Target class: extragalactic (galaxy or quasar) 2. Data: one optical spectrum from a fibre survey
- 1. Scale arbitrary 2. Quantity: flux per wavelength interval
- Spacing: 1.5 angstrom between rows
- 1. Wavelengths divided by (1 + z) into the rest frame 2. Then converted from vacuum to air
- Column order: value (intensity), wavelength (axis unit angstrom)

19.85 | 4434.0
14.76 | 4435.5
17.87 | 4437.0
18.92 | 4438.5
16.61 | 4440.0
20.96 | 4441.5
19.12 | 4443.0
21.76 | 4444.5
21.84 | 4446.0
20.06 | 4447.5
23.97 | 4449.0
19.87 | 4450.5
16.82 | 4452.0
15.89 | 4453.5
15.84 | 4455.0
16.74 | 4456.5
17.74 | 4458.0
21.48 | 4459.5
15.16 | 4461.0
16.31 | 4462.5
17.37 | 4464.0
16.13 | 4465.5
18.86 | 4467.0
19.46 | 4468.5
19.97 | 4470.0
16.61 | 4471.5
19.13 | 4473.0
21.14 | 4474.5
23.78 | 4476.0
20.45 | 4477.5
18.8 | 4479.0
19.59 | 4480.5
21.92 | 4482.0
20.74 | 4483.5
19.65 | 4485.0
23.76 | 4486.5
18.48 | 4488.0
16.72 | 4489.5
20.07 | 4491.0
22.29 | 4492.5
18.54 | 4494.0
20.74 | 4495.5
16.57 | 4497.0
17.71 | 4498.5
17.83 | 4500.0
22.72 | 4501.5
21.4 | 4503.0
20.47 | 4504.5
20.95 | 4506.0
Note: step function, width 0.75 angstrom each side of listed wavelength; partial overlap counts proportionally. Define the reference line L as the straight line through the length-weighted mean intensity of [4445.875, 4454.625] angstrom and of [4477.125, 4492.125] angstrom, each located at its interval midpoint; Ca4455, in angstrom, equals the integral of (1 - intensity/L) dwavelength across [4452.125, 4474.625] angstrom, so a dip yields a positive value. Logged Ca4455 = 2.22 angstrom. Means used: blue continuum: 19.4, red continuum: 20.1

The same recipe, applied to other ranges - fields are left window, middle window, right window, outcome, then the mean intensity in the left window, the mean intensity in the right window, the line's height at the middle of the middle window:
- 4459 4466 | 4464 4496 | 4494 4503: -2.80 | 17.2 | 19.3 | 18.2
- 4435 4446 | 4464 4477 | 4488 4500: -0.29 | 18.9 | 18.8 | 18.9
